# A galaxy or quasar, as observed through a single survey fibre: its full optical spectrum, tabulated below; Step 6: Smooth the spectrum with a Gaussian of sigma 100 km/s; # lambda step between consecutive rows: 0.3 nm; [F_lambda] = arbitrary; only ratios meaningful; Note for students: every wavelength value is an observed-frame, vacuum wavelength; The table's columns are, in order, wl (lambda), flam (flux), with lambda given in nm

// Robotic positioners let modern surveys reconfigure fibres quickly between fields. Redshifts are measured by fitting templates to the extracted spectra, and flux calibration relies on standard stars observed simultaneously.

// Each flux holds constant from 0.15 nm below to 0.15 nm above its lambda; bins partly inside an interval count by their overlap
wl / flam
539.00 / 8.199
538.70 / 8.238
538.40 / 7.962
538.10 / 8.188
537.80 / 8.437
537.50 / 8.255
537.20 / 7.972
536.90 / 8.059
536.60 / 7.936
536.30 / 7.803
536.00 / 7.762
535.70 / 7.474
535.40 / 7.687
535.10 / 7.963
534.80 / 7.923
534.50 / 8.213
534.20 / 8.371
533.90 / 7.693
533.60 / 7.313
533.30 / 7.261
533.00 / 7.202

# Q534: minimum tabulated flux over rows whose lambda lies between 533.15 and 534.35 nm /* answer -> 7.261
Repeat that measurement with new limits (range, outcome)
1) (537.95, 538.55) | 7.962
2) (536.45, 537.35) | 7.936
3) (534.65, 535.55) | 7.687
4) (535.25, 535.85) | 7.474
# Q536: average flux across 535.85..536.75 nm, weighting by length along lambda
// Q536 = 7.83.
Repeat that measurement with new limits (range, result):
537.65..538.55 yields 8.2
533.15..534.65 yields 7.77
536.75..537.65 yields 8.1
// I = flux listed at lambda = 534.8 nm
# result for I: 7.923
